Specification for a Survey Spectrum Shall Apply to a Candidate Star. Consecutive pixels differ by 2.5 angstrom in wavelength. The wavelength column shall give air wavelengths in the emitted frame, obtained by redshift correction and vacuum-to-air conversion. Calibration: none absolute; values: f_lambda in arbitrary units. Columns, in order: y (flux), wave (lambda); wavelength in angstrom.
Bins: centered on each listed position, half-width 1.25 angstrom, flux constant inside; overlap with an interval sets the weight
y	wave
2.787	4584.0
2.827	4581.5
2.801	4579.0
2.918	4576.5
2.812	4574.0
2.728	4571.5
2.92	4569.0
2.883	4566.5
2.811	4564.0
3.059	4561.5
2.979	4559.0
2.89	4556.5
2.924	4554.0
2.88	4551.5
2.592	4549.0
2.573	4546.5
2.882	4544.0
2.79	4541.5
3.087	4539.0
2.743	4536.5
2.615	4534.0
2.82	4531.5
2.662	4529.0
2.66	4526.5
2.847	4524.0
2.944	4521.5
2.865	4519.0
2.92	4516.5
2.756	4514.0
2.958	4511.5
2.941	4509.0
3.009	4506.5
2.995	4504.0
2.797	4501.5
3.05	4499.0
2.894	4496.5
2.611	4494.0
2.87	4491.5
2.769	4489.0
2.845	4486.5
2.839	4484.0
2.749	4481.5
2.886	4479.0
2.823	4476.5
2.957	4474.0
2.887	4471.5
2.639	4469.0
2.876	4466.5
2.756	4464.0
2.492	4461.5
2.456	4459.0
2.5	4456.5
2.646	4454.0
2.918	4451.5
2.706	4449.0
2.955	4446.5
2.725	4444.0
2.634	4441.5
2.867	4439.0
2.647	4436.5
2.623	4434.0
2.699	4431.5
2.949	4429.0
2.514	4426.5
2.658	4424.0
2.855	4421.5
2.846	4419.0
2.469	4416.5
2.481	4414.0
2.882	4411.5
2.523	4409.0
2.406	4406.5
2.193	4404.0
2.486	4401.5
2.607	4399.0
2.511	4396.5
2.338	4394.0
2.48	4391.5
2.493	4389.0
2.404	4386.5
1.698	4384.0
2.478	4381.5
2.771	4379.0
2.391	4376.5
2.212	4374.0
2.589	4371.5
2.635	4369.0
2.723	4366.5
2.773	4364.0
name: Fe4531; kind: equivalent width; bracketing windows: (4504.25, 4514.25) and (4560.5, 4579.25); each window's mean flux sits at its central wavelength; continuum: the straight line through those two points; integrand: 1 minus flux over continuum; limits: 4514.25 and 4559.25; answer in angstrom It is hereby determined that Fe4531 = 1.5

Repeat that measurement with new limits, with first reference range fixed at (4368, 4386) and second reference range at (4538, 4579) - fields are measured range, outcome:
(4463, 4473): -0.6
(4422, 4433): -0.8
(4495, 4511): -1.4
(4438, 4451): -1.1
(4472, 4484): -0.9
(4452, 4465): 0.1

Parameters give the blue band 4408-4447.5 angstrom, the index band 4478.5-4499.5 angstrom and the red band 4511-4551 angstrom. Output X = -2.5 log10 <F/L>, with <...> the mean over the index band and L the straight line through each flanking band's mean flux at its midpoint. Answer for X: -0.03 mag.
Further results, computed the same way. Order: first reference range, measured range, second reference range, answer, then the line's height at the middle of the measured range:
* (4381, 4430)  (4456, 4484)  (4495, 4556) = -0.02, 2.69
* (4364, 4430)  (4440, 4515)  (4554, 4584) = -0.04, 2.69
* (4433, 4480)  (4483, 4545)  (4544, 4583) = -0.02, 2.79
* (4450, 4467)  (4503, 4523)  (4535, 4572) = -0.06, 2.77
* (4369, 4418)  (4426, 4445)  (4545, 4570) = -0.07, 2.55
